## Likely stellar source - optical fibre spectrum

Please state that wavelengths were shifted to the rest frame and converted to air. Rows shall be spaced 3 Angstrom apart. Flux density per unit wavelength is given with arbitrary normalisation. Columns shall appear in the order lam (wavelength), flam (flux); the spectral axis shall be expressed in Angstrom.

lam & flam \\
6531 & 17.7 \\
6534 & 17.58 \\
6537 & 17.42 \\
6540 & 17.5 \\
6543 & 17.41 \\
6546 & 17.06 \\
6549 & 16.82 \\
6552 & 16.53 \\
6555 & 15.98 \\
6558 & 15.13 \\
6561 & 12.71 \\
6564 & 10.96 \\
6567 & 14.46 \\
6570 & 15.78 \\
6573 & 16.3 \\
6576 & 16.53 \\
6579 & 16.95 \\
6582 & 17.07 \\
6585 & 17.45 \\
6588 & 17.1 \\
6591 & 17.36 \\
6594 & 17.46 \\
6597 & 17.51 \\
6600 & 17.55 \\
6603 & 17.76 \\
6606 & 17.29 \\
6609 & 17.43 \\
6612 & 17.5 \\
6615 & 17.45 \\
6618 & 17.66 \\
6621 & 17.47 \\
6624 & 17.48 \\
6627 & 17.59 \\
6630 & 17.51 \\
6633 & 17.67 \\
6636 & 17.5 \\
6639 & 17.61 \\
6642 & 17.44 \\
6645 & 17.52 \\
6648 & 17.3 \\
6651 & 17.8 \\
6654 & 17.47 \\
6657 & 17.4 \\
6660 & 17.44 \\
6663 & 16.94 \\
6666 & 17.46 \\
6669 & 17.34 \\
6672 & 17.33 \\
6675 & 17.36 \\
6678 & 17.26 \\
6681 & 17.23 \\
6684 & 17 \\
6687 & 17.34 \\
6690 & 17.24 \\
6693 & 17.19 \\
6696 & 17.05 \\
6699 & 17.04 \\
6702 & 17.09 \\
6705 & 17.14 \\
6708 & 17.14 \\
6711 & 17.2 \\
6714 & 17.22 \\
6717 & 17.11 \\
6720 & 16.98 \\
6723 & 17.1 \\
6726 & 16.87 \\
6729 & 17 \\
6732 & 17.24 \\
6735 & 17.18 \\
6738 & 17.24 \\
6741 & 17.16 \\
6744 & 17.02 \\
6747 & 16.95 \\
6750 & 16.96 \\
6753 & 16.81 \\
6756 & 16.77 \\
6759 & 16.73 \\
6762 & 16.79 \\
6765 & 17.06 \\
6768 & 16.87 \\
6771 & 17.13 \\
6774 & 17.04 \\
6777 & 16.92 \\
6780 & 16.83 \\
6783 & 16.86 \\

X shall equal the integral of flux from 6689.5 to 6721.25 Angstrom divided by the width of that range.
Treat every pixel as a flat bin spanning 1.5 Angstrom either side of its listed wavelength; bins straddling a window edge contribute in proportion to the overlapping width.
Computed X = 17.1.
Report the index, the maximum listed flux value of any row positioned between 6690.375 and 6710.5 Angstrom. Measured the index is 17.19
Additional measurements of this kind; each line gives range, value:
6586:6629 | 17.76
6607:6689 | 17.8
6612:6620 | 17.66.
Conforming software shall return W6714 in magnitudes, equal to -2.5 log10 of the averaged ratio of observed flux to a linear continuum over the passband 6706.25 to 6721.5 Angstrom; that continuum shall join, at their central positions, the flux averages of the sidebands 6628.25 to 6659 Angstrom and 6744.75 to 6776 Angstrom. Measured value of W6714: 0.002 mag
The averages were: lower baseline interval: 17.5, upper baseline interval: 16.9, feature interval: 17.1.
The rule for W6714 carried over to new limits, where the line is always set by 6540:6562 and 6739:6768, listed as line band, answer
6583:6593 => -0.07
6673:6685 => -0.04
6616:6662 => -0.07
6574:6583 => -0.04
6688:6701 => -0.03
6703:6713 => -0.03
